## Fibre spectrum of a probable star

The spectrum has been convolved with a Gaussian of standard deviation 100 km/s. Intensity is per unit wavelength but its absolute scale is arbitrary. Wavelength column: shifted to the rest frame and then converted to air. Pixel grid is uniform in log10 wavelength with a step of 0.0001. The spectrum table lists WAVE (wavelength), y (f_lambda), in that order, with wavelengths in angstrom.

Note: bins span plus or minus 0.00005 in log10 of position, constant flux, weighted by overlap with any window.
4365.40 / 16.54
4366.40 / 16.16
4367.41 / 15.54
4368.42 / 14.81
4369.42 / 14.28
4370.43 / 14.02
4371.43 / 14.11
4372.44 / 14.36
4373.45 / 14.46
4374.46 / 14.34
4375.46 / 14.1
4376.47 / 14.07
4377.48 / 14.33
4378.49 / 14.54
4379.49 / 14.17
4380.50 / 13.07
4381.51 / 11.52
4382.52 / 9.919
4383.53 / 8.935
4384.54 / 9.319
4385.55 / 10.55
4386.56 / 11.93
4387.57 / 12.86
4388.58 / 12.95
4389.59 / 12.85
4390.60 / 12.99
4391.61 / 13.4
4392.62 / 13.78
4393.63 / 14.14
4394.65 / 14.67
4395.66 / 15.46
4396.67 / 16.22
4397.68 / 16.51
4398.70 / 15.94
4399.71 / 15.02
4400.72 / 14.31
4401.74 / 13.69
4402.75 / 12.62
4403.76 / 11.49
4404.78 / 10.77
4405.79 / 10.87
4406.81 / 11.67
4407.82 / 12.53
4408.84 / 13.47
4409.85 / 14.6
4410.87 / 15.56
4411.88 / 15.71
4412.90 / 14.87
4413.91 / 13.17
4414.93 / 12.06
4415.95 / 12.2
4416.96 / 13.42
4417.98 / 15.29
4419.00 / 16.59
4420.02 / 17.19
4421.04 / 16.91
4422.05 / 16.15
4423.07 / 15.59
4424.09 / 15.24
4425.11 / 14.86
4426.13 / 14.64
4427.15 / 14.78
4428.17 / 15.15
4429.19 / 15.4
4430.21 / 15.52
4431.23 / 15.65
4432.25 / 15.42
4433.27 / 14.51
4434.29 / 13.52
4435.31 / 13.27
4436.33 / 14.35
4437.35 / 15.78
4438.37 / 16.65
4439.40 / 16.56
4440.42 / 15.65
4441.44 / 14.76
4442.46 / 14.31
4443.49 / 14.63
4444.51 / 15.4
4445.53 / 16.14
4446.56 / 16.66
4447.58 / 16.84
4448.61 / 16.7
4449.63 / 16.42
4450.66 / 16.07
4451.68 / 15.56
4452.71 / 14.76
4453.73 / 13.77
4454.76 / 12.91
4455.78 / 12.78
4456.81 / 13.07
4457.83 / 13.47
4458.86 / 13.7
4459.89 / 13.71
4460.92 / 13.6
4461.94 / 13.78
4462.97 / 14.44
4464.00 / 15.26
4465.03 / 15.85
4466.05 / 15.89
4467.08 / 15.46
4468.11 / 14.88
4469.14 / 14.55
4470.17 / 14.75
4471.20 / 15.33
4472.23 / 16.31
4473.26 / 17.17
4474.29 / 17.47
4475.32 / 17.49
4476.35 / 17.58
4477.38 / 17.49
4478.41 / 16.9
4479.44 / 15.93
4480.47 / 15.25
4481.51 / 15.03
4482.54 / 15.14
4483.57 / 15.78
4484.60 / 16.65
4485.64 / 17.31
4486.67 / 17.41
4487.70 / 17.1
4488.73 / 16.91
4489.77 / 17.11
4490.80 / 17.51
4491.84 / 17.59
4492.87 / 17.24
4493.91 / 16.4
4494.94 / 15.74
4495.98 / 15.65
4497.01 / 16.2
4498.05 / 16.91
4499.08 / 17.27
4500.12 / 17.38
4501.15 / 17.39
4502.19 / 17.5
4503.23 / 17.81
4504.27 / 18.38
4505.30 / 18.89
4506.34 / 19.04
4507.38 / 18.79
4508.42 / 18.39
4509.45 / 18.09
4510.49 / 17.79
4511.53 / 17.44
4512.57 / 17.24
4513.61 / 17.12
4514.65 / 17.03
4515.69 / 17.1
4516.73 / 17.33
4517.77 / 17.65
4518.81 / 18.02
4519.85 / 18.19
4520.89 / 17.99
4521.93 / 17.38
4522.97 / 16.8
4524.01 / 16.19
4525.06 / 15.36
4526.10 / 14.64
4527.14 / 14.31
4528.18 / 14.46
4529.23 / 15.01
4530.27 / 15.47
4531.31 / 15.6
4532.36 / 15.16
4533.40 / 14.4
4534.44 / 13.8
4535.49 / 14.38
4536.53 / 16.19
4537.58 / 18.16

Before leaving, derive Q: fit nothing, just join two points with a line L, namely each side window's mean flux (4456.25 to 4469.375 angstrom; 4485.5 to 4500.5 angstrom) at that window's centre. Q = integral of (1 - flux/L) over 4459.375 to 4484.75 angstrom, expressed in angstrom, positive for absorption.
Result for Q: -0.8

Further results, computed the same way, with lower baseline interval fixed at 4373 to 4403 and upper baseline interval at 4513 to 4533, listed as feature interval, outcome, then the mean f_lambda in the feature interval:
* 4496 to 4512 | -1.82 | 17.8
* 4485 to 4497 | -0.93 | 16.9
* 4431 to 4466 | -0.38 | 14.9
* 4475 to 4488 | -0.90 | 16.5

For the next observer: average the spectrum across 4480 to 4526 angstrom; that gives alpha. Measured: 17.1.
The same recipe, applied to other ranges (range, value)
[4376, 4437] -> 13.9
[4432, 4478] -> 15.2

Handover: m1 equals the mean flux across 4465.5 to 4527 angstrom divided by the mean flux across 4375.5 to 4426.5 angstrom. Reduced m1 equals 1.23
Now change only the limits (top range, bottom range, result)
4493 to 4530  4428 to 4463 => 1.14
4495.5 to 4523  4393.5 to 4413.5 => 1.26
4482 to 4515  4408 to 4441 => 1.15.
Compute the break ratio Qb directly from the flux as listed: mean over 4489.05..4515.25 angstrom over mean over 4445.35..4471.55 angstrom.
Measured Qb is 1.2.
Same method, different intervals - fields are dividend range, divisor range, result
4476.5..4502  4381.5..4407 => 1.29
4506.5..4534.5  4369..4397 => 1.26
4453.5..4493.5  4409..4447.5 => 1.04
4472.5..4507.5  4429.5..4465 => 1.14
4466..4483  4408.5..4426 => 1.08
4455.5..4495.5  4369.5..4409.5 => 1.19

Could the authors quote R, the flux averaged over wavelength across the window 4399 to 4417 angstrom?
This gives 13.3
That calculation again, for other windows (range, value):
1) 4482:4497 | 16.7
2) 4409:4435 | 14.9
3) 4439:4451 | 15.8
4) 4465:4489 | 16.2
